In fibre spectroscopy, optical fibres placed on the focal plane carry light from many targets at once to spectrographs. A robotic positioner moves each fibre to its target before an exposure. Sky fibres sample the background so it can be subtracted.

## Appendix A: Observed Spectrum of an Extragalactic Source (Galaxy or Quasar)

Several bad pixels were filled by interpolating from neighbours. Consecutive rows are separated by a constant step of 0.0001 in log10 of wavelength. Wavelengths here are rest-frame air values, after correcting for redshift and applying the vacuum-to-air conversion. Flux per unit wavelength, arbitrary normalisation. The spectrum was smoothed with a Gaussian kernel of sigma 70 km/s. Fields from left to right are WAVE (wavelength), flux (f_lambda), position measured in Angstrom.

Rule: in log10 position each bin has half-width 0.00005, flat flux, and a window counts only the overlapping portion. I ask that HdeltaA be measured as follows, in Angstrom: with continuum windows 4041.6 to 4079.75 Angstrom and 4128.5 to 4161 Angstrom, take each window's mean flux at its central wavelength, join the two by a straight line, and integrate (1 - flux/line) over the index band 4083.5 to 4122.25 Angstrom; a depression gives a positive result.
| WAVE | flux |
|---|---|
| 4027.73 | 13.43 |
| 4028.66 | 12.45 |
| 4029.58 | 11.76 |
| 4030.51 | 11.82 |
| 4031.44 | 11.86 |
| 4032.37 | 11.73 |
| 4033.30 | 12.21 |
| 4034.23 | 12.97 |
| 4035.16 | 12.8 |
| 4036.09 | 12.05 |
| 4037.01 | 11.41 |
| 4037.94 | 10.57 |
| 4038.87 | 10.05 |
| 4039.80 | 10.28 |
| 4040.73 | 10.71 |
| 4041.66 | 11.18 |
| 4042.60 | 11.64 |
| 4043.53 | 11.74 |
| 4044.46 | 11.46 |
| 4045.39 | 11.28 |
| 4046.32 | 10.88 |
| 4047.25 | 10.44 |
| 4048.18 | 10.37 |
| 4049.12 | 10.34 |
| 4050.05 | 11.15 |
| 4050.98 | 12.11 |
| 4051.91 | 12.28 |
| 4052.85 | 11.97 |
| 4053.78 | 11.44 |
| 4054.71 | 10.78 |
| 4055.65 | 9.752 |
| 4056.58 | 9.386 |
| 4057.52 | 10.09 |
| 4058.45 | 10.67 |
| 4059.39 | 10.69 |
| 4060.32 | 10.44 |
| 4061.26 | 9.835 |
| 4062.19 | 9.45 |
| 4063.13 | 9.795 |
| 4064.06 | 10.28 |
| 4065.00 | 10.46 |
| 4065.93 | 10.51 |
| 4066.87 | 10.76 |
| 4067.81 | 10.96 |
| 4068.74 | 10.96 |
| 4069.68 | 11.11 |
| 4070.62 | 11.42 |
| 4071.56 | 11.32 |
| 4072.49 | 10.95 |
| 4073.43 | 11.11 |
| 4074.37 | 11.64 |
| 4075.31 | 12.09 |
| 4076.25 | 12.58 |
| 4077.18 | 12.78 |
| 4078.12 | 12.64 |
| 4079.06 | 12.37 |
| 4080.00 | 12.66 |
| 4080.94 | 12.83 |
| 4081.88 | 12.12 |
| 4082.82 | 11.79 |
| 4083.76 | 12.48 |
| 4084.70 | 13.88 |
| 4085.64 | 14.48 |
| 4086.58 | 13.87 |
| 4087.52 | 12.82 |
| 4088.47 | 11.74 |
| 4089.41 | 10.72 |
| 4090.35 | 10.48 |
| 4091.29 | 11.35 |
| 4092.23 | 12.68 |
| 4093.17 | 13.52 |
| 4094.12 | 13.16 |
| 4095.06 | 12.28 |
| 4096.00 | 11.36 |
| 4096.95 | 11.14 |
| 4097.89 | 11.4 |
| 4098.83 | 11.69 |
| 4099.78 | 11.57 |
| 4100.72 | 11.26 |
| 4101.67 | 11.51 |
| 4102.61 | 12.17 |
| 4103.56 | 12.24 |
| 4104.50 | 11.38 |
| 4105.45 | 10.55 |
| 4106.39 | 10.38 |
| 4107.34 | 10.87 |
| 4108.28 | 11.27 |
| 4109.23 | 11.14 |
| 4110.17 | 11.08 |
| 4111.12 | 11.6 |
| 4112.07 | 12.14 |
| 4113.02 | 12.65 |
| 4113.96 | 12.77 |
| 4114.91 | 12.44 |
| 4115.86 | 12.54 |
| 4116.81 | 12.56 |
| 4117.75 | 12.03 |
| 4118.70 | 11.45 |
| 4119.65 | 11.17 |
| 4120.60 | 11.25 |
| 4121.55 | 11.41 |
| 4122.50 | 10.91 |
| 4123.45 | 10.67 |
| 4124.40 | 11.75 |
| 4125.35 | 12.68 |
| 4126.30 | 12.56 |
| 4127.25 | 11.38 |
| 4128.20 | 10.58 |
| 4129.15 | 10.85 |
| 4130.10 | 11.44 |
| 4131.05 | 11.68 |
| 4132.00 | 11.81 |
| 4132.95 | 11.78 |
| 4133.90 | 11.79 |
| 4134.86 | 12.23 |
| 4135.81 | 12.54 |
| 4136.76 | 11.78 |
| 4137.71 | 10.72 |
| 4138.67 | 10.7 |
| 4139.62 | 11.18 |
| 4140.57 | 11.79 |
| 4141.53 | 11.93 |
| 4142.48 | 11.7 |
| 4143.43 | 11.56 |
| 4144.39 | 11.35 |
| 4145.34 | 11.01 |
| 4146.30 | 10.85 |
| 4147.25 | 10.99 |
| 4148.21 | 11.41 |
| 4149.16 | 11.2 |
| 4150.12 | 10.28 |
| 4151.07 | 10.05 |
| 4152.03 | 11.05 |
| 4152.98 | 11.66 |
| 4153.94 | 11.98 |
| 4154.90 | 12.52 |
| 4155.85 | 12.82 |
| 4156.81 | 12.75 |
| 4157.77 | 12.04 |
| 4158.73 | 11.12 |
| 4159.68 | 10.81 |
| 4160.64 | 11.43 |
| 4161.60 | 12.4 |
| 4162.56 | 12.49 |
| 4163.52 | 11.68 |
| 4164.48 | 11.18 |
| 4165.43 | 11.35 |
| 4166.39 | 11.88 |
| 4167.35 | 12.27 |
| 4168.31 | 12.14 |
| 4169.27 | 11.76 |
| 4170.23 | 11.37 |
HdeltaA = -2.2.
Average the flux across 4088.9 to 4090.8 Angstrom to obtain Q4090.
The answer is 10.6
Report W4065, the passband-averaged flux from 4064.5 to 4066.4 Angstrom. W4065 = 10.5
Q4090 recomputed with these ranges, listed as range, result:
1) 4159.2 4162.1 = 11.6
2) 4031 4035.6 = 12.3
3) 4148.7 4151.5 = 10.5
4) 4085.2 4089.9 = 12.7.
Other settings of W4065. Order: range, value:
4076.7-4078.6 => 12.8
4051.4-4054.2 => 11.9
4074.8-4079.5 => 12.5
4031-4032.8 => 11.8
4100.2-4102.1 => 11.4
